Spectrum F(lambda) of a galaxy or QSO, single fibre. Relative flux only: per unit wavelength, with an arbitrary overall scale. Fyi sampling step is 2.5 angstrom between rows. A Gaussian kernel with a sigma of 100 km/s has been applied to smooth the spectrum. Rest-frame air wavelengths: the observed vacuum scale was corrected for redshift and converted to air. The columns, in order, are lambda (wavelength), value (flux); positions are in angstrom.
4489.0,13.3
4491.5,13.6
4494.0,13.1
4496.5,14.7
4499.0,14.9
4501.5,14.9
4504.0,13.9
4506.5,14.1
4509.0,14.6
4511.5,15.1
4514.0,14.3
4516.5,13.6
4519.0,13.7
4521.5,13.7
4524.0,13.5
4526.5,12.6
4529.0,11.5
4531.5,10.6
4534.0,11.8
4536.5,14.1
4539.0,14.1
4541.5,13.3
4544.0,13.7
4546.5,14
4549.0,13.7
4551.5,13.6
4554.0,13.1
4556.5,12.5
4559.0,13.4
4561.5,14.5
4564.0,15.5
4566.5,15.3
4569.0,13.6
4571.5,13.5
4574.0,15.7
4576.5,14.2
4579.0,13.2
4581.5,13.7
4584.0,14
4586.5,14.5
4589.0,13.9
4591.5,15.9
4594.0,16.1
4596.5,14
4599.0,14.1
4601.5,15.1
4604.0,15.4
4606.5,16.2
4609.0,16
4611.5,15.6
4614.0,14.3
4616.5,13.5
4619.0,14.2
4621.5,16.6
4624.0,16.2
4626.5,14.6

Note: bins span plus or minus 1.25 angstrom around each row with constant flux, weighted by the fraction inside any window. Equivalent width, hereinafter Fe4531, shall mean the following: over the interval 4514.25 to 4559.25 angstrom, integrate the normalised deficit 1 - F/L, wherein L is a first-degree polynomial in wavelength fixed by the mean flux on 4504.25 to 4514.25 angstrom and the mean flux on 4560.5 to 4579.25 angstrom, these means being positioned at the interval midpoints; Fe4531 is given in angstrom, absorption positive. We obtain 4.1 angstrom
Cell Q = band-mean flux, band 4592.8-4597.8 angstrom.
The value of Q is 15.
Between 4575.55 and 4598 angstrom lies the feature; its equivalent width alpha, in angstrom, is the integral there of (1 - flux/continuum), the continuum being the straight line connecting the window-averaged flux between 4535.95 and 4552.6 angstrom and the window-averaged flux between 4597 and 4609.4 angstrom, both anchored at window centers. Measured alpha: 0.7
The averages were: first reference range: 13.8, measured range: 14.4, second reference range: 15.2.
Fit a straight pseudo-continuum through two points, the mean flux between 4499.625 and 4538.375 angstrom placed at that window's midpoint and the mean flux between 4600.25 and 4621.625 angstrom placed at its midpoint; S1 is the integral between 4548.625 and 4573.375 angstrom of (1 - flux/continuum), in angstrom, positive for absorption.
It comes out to 0.6 angstrom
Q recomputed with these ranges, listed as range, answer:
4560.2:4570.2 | 14.7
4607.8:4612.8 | 15.8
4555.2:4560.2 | 12.9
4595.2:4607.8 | 15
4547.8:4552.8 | 13.6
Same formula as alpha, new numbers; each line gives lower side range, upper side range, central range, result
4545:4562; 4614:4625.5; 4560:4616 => -1.7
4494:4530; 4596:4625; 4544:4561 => 1.1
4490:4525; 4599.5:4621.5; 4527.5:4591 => 4.1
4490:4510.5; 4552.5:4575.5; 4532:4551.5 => 1.0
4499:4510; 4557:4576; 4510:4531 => 1.5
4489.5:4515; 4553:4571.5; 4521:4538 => 2.0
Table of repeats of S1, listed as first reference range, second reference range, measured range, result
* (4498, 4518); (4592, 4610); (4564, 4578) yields 0.44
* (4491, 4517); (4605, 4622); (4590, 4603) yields -0.01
